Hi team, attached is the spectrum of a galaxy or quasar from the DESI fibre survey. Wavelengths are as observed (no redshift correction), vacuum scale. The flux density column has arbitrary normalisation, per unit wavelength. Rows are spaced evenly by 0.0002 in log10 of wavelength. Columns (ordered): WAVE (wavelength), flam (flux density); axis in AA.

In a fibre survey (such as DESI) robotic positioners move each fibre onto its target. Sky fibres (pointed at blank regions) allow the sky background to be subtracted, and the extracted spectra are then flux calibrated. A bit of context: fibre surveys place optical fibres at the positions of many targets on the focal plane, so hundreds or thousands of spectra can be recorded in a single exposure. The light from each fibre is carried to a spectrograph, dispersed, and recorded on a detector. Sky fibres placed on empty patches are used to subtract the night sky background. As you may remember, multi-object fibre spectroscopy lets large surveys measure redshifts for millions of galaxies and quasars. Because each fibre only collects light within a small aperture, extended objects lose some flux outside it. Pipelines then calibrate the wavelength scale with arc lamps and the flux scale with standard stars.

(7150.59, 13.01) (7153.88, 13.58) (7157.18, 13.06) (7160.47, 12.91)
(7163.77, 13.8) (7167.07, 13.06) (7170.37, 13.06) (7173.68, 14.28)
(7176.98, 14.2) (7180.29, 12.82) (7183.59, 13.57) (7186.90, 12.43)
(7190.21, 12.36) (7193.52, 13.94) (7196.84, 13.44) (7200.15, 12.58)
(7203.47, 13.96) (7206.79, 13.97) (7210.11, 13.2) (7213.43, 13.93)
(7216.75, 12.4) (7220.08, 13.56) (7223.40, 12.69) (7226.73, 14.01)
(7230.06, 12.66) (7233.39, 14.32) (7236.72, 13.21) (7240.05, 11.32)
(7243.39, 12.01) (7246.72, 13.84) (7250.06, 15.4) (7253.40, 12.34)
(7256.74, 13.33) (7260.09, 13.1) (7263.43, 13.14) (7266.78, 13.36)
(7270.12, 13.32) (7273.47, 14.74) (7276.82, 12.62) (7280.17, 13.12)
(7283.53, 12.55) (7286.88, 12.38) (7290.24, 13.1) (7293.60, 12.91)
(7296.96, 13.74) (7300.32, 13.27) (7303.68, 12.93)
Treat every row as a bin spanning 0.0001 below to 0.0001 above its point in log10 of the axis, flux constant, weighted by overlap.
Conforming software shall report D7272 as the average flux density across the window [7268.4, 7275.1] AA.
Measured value 14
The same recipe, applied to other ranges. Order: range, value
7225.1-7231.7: 13.3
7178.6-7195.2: 13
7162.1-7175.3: 13.5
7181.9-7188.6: 13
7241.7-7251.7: 13.7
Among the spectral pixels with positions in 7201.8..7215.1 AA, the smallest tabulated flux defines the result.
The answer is 13.2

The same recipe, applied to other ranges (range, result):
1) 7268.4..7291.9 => 12.38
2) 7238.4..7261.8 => 11.32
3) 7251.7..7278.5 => 12.34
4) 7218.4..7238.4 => 12.66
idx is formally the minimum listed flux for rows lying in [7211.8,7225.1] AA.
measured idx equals 12.4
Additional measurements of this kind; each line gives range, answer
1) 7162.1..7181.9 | 12.82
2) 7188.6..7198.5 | 12.36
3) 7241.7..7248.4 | 12.01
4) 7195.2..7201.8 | 12.58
